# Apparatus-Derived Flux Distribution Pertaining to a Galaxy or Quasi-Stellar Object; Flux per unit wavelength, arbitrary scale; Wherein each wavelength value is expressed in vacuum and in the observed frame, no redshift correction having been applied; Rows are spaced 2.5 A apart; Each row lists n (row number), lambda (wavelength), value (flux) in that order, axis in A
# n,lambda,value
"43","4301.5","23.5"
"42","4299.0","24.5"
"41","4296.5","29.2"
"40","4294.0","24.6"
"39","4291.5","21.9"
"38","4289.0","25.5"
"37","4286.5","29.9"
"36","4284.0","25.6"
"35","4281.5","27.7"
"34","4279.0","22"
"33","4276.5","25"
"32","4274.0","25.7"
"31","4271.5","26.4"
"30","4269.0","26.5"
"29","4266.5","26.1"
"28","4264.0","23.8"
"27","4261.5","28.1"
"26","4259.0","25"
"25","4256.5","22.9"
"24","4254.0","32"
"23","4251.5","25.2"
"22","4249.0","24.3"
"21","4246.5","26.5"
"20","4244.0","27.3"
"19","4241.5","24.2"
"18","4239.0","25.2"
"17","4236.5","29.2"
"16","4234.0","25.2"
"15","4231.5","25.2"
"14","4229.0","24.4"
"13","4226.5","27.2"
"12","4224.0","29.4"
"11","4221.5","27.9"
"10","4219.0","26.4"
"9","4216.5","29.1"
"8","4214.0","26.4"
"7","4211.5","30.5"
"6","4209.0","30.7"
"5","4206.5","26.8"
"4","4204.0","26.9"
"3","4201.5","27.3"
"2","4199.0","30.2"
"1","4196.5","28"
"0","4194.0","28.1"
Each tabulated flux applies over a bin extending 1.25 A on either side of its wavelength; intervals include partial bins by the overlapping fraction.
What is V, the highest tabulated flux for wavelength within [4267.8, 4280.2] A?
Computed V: 26.5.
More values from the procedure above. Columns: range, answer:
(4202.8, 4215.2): 30.7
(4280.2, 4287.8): 29.9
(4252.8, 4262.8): 32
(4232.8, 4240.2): 29.2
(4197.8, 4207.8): 30.2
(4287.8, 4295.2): 25.5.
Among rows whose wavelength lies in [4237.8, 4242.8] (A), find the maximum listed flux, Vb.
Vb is 25.2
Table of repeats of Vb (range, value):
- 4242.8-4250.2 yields 27.3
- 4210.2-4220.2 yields 30.5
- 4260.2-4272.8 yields 28.1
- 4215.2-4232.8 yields 29.4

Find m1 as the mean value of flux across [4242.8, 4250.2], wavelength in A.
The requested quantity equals 26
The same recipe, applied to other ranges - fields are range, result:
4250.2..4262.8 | 26.6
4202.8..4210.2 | 28.1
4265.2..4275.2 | 26.2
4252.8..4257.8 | 27.4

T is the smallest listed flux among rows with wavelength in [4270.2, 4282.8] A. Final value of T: 22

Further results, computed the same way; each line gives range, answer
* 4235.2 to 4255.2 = 24.2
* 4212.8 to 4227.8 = 26.4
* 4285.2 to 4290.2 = 25.5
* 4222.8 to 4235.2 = 24.4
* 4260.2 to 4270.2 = 23.8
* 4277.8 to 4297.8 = 21.9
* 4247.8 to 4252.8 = 24.3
